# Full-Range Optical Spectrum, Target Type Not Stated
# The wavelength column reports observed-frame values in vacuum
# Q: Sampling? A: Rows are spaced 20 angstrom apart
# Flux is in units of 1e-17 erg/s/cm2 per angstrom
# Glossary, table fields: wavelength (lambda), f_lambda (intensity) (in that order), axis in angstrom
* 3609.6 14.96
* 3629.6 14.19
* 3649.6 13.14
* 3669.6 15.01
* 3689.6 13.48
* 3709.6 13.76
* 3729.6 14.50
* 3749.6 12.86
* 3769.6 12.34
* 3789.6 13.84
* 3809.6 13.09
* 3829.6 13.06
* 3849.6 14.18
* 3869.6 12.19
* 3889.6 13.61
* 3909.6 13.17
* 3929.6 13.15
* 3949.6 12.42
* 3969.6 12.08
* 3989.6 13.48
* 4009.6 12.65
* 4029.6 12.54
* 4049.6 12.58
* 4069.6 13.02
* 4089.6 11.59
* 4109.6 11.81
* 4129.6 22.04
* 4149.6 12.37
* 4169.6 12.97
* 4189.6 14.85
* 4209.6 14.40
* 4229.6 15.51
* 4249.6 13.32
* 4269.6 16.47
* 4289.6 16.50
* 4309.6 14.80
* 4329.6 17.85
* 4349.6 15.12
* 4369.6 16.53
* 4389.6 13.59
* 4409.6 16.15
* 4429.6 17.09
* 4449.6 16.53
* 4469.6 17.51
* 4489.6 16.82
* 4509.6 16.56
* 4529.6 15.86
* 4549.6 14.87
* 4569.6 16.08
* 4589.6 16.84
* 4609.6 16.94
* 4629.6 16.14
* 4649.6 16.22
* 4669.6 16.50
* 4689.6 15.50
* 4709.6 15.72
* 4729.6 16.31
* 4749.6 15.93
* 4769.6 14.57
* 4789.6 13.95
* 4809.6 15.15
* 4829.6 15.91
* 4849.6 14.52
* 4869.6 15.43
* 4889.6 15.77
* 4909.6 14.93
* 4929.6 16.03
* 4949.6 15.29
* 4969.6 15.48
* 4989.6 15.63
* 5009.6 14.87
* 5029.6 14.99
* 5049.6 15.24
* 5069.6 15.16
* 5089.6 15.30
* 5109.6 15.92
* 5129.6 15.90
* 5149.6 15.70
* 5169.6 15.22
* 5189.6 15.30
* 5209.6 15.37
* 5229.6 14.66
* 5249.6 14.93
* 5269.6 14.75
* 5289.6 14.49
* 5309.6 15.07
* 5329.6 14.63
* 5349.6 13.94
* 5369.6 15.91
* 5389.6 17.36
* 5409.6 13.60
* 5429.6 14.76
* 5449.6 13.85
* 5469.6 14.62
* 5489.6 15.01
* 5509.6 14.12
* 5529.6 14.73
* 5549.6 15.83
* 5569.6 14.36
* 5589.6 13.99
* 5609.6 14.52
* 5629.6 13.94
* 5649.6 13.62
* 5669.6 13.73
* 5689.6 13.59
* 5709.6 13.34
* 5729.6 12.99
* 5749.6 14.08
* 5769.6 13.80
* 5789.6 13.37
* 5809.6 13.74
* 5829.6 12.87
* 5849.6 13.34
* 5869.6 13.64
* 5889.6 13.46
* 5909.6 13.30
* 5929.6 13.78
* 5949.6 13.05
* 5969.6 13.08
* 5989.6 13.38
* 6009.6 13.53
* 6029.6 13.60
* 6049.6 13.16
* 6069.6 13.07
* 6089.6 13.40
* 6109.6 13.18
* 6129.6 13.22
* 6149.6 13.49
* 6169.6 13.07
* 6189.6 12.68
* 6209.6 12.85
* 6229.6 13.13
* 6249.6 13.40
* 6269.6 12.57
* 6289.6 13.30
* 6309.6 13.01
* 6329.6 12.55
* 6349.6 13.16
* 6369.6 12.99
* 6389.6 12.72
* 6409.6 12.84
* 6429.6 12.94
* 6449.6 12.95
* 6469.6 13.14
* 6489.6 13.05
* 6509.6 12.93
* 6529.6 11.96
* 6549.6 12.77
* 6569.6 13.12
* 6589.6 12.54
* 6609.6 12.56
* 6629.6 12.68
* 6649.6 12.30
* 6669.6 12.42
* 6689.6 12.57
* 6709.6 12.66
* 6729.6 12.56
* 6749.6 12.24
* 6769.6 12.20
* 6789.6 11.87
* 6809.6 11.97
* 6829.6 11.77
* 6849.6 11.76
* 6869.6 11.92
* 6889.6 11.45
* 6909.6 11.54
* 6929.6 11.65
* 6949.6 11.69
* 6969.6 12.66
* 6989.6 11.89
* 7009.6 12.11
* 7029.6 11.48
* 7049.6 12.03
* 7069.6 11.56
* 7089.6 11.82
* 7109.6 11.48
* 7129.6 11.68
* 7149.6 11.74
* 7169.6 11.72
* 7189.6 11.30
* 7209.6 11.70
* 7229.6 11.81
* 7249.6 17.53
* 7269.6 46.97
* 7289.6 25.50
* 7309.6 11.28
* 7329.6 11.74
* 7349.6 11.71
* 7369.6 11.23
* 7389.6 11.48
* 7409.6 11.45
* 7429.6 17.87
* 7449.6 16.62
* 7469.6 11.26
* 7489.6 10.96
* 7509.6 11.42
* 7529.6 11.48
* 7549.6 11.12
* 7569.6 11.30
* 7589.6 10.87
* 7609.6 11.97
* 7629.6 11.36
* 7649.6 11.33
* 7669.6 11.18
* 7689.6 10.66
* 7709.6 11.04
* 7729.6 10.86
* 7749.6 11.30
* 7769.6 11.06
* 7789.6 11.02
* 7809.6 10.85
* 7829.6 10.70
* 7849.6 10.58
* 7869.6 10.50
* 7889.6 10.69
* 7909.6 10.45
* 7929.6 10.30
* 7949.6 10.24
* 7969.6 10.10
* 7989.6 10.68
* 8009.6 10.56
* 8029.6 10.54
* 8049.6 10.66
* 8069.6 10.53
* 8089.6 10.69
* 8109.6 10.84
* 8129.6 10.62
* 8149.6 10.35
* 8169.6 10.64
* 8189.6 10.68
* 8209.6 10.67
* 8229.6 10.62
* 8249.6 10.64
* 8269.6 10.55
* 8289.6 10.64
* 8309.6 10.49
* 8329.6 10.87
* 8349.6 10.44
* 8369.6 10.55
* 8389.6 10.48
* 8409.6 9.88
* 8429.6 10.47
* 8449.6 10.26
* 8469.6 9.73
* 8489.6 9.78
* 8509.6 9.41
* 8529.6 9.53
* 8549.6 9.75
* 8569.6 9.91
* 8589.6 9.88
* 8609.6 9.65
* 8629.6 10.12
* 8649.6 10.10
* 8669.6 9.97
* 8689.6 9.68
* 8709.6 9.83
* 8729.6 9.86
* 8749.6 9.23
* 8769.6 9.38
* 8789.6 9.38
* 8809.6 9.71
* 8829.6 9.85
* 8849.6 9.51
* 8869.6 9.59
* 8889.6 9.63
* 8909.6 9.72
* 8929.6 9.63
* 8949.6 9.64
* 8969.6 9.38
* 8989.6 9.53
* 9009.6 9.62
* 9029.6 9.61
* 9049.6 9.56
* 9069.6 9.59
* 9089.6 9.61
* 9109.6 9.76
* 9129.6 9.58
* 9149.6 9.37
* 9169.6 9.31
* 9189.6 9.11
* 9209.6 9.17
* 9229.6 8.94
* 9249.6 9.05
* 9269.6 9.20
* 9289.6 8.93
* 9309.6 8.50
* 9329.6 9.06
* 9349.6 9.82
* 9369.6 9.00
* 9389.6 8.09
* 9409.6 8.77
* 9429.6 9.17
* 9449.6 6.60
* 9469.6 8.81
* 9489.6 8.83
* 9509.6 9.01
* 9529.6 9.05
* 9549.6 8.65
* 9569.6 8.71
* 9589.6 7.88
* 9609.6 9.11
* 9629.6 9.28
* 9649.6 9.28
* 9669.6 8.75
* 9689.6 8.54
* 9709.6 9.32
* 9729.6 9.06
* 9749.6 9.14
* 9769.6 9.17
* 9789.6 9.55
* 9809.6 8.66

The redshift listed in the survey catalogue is 0.11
